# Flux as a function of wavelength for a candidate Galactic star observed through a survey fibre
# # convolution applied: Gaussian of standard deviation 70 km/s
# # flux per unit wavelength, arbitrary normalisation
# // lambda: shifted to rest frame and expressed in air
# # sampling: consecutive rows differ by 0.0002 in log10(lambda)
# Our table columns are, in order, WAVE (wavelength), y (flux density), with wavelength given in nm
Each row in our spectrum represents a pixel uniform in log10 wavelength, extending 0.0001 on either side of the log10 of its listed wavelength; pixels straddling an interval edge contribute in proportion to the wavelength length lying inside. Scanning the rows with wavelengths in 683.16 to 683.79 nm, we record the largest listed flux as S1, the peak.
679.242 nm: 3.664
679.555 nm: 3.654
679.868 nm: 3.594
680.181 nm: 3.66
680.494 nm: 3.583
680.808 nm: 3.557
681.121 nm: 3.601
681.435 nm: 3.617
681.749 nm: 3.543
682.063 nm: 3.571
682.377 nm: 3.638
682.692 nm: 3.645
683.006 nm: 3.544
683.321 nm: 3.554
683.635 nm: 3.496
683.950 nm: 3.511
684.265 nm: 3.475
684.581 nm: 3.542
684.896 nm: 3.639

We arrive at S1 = 3.554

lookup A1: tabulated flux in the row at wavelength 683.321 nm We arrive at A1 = 3.554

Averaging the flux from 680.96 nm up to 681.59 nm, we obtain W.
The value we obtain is 3.61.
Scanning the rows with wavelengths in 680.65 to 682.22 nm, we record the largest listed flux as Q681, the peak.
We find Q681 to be 3.617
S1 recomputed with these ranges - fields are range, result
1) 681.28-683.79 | 3.645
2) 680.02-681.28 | 3.66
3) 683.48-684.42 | 3.511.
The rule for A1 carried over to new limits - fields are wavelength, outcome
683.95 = 3.511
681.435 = 3.617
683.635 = 3.496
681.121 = 3.601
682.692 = 3.645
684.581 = 3.542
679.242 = 3.664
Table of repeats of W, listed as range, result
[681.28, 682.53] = 3.59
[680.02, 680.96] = 3.6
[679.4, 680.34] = 3.64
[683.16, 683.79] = 3.53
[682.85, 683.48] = 3.55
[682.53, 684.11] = 3.55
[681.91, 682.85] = 3.62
